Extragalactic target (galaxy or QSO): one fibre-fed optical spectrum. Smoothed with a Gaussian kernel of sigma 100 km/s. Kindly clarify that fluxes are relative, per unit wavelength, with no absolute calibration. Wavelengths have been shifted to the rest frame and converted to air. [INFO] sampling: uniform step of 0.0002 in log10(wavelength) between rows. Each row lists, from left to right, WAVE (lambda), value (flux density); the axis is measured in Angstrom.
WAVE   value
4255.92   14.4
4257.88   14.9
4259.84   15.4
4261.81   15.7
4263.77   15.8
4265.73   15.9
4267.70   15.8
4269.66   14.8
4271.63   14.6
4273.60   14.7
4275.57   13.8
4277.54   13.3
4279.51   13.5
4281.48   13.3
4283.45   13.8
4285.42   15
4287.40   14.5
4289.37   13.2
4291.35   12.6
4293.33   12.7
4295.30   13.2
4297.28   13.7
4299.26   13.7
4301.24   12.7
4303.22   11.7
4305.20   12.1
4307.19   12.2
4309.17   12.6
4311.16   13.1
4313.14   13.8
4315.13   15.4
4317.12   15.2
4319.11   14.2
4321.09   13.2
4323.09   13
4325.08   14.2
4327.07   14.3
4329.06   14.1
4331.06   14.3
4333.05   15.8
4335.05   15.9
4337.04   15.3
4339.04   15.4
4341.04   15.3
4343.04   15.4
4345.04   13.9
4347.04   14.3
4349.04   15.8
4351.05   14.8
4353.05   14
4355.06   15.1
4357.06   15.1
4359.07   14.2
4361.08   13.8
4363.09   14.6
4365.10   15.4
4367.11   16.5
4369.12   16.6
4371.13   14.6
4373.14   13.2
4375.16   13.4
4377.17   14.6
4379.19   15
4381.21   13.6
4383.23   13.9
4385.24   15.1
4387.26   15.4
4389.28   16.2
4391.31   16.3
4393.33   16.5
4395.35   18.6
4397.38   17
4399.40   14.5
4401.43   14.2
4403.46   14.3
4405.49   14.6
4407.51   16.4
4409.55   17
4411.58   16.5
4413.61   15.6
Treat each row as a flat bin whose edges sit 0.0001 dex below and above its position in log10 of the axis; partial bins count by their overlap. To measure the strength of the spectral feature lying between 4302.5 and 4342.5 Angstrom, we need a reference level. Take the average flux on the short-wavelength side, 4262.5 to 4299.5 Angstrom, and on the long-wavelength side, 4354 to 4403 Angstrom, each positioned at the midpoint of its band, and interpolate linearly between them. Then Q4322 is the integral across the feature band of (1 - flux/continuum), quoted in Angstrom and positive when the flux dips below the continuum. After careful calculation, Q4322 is 1.29 Angstrom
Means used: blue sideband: 14.1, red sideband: 15.1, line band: 14.1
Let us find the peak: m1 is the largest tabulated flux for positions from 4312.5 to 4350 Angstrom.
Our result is 15.9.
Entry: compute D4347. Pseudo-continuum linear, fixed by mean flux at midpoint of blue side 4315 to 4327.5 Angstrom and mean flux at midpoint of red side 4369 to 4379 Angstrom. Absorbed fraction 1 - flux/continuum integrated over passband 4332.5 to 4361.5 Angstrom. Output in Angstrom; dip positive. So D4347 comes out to -1.5 Angstrom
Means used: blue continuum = 14.1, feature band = 14.9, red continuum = 14.3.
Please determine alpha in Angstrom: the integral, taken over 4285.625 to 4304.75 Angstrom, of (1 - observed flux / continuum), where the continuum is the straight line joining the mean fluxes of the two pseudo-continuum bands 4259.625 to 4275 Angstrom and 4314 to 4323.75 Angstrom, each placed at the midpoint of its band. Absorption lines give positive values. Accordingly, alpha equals 2.0 Angstrom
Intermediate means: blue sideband 15.3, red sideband 14.2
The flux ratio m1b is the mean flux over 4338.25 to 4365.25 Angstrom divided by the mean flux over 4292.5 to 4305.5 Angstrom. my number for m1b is 1.15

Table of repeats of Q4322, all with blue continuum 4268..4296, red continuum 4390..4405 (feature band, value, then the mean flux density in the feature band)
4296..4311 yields 1.6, 12.7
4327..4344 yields -0.4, 15.1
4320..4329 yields 0.5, 13.7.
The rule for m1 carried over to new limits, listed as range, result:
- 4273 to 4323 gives 15.4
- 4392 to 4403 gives 18.6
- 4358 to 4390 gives 16.6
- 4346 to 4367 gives 15.8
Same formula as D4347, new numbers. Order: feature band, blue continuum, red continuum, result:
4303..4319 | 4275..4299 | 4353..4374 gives 0.7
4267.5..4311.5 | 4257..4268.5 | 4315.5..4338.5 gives 4.9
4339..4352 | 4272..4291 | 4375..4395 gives -0.2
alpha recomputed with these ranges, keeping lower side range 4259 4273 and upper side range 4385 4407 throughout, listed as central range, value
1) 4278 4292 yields 1.6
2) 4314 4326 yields 1.0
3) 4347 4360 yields 0.7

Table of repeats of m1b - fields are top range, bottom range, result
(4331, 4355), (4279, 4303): 1.12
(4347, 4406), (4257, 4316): 1.08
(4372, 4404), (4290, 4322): 1.14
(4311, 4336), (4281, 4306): 1.09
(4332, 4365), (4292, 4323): 1.12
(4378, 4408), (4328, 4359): 1.03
